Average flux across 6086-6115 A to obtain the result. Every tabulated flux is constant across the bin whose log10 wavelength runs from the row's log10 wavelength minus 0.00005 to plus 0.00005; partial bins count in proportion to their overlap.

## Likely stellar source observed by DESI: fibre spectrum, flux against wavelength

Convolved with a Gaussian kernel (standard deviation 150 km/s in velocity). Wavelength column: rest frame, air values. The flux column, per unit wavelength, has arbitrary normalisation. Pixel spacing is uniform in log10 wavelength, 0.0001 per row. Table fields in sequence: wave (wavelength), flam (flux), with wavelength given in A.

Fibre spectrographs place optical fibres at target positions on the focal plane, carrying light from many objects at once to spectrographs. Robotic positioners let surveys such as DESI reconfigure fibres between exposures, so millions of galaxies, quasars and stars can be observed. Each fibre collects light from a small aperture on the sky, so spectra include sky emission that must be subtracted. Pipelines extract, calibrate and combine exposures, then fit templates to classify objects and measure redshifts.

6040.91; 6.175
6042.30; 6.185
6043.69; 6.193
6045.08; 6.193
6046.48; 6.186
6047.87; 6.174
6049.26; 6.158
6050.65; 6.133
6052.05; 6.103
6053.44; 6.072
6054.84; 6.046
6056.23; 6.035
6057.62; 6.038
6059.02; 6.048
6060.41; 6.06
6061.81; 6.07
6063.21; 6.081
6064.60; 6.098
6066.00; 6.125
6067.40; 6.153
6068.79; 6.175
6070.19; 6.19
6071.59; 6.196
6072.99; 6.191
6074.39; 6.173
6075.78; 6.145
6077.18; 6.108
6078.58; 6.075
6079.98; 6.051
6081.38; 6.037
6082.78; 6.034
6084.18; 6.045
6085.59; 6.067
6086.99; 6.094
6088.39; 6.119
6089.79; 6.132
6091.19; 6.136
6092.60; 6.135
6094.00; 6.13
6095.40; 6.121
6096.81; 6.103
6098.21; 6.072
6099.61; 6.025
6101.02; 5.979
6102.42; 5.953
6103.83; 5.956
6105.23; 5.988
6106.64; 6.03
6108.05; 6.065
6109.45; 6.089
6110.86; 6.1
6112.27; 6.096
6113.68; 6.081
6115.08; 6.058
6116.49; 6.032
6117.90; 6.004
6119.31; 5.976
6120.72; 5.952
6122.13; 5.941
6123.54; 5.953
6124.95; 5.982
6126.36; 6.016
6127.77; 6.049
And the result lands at 6.07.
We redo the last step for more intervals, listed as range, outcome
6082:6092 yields 6.09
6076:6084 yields 6.06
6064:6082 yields 6.13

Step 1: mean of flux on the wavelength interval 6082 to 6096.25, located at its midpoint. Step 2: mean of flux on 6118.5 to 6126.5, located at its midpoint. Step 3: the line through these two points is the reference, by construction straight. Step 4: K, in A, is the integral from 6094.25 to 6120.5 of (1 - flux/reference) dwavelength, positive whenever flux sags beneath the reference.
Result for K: -0.06 A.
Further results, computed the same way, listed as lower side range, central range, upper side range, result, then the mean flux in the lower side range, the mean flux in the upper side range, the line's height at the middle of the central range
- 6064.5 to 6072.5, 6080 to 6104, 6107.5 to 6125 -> 0.09 A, 6.16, 6.03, 6.09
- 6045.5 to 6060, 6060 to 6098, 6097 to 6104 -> -0.39 A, 6.1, 6.01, 6.05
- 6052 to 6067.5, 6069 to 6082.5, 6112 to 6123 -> -0.16 A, 6.07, 6.01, 6.06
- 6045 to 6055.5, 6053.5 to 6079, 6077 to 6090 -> -0.05 A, 6.12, 6.07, 6.1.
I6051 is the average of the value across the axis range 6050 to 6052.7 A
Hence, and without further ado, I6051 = 6.1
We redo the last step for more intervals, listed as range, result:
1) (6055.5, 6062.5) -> 6.05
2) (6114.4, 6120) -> 6.01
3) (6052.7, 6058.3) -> 6.06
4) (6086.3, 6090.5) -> 6.12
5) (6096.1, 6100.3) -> 6.07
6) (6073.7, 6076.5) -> 6.18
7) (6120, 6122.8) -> 5.94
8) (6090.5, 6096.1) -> 6.13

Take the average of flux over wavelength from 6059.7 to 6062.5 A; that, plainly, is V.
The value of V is 6.07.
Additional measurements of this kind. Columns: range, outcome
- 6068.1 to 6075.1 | 6.19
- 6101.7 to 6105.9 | 5.97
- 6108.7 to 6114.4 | 6.1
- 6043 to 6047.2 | 6.19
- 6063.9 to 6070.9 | 6.15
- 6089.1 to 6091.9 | 6.12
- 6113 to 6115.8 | 6.08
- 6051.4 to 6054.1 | 6.1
